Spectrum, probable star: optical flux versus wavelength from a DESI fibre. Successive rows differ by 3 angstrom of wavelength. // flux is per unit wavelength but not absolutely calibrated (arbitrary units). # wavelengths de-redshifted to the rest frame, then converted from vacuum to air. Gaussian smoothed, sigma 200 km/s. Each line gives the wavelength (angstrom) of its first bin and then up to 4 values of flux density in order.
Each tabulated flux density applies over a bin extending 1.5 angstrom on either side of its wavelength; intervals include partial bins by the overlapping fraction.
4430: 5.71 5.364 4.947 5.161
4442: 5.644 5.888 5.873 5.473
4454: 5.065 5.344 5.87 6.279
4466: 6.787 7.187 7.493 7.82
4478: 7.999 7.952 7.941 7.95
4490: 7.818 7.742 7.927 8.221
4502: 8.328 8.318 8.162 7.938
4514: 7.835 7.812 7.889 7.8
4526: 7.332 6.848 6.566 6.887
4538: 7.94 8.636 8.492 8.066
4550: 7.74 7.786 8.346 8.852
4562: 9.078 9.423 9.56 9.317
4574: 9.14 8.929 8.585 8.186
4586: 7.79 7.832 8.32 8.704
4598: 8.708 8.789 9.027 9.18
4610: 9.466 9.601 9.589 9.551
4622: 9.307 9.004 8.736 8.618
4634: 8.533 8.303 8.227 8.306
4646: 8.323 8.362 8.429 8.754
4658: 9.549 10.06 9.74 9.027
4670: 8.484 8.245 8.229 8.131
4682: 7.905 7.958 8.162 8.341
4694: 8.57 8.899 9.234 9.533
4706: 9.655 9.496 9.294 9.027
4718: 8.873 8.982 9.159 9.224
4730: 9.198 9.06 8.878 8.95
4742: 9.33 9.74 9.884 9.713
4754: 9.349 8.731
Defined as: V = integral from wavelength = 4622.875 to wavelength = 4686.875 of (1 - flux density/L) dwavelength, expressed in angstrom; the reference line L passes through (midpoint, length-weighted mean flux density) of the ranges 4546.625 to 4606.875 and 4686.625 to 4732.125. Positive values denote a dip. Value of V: 1.84 angstrom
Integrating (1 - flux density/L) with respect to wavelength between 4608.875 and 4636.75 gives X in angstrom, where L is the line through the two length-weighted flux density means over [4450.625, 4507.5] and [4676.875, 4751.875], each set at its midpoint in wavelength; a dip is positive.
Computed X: -2.6 angstrom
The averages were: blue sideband 7.29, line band 9.11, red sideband 9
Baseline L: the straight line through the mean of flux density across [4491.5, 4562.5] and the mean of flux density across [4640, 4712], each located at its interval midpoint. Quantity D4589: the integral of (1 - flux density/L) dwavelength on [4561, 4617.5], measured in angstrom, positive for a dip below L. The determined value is -4.3 angstrom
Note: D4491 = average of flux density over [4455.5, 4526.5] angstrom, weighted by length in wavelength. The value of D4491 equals 7.58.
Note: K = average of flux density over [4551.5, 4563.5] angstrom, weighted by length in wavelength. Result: 8.52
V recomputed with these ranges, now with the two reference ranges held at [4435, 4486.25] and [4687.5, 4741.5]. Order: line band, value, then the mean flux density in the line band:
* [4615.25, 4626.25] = -1.73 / 9.36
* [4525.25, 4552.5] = -1.44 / 7.63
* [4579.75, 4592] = -0.56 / 8.08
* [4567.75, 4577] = -2.02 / 9.24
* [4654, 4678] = -1.27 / 9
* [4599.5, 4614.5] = -2.40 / 9.21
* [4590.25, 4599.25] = -0.85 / 8.55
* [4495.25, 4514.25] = -3.43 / 8.13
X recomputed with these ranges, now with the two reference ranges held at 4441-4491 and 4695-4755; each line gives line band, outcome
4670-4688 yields 1.4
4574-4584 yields -1.1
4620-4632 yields -1.0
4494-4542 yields -3.6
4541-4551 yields -0.9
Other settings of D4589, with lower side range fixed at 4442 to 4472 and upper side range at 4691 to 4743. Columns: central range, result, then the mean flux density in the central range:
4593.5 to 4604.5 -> -1.5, 8.79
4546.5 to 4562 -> -2.3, 8.25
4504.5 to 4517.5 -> -2.6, 8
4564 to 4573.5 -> -2.6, 9.4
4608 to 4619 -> -2.3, 9.53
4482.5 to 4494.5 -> -2.7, 7.86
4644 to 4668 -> -1.8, 9.02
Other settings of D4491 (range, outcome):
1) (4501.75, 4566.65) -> 8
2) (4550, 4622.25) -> 8.85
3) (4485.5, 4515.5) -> 8.02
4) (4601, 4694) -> 8.77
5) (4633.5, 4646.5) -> 8.32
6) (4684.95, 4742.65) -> 9.01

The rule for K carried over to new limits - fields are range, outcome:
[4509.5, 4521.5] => 7.87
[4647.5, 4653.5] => 8.4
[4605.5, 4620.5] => 9.48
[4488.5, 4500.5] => 7.93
